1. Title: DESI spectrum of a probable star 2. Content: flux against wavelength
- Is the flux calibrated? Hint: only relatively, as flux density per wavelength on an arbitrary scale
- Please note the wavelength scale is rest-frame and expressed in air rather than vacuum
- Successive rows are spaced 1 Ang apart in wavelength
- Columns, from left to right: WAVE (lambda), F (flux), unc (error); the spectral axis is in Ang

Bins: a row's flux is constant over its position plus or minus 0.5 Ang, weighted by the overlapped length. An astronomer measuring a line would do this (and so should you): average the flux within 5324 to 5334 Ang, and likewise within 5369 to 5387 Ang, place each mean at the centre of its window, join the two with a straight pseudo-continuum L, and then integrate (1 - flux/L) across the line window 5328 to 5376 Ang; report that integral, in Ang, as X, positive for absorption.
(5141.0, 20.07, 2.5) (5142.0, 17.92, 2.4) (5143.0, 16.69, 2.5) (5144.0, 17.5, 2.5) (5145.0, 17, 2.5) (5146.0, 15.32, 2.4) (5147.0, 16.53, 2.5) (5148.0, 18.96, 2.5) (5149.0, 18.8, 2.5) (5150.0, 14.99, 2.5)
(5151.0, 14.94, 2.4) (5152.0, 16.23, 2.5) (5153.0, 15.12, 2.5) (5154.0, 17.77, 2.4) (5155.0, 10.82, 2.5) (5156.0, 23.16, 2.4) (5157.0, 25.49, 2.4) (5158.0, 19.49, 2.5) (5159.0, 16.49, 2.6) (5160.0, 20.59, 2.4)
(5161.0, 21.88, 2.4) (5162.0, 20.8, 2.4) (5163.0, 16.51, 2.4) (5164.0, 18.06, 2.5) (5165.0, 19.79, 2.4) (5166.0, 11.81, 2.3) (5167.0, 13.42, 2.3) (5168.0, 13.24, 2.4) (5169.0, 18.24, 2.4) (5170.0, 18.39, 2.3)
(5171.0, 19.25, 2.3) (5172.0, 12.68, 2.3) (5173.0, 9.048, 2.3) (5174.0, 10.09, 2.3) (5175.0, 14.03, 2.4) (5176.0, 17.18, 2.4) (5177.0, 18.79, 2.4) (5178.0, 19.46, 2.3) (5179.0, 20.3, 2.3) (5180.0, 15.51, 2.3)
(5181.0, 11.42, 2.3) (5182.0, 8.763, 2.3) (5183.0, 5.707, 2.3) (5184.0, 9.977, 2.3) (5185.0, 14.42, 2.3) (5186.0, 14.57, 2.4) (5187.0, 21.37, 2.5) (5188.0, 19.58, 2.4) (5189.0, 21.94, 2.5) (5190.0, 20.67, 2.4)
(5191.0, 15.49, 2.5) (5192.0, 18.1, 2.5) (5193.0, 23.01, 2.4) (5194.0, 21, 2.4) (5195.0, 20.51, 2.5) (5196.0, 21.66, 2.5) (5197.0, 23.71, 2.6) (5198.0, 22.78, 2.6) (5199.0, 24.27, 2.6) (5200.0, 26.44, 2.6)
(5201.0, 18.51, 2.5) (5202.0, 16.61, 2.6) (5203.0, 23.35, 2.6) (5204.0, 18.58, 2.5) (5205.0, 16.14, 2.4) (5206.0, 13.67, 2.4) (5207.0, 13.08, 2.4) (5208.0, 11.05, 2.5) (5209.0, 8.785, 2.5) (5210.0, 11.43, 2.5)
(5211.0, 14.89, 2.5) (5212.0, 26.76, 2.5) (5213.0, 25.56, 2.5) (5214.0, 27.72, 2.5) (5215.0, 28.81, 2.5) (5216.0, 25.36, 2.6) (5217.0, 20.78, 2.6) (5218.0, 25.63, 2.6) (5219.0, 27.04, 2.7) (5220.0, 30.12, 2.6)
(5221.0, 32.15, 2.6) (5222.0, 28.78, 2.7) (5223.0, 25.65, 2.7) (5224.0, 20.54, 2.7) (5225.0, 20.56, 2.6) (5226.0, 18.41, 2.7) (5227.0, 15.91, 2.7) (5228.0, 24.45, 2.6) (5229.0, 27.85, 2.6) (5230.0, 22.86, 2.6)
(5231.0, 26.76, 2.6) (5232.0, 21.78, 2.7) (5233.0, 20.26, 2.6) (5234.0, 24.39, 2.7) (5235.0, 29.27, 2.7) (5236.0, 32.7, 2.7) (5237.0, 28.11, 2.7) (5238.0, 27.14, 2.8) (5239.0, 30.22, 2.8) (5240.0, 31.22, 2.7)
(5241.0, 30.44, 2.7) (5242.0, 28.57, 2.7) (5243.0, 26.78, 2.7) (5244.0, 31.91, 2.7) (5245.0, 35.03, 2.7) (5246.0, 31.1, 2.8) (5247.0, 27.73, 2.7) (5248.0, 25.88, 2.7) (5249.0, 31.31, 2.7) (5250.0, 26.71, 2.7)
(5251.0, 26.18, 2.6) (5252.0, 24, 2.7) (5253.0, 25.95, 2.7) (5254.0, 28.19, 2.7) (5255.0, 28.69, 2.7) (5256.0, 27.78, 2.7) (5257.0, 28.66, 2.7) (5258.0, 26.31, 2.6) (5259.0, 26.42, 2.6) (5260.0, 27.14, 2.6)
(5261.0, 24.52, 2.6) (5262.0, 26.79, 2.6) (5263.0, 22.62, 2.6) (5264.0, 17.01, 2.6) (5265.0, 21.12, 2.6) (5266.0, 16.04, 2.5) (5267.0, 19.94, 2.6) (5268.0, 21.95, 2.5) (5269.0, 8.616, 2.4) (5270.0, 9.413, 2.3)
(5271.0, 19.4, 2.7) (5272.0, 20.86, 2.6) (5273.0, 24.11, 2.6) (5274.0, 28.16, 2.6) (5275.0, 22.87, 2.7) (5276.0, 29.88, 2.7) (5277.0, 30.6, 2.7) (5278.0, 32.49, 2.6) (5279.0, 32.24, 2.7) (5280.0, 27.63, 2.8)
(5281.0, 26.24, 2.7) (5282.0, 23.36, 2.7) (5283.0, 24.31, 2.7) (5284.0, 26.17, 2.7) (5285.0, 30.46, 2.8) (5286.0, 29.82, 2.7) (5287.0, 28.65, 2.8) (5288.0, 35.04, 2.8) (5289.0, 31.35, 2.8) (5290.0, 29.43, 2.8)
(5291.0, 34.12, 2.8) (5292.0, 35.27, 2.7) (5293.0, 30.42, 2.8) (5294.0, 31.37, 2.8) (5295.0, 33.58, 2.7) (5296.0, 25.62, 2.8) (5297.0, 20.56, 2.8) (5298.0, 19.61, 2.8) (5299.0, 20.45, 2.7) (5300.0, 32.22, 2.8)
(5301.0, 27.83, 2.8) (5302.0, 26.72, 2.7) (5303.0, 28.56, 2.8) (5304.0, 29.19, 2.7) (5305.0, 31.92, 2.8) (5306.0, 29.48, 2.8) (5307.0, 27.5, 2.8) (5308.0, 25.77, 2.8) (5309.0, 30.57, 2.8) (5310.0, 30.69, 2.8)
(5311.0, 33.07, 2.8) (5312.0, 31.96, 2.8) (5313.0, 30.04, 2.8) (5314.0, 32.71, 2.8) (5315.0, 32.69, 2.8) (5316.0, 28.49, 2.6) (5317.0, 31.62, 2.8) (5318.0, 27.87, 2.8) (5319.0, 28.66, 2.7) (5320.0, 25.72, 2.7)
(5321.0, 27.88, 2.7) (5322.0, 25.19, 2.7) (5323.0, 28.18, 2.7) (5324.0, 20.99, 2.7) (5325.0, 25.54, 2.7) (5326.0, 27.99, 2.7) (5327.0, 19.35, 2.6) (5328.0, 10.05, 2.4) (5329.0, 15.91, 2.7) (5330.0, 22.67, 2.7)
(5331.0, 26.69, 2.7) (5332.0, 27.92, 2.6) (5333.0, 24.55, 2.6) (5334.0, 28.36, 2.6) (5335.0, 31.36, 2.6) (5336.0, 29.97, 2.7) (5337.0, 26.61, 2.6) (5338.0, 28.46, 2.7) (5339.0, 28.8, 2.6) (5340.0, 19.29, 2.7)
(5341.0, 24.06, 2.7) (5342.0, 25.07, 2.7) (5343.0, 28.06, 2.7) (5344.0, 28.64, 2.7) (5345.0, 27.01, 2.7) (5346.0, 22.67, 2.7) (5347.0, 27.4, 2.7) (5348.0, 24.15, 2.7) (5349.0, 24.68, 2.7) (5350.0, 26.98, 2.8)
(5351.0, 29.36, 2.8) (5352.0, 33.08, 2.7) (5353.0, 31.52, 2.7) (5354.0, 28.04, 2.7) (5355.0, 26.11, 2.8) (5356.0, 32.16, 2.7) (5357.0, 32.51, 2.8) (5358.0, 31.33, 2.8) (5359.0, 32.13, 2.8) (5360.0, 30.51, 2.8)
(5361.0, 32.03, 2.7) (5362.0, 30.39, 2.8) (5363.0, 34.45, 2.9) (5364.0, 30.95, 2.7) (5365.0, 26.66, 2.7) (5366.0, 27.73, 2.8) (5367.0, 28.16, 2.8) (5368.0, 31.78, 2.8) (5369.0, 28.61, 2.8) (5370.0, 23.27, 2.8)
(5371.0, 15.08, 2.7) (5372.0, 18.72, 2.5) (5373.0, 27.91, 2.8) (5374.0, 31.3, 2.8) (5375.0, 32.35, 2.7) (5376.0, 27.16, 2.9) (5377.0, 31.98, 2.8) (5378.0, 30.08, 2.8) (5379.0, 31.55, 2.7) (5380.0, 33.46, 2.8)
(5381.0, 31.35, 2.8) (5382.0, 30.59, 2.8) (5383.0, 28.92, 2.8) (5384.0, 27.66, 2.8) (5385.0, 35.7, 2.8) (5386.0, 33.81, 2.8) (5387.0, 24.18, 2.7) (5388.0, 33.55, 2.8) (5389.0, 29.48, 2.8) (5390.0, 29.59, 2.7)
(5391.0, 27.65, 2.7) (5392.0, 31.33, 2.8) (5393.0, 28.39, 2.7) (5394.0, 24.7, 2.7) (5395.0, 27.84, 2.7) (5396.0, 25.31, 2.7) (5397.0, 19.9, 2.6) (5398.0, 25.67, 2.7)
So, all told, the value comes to -3.71 Ang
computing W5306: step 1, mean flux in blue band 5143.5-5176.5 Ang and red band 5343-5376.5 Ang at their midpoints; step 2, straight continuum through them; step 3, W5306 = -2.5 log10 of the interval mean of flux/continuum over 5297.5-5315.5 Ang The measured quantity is -0.15 mag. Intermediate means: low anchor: 16.8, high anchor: 28.3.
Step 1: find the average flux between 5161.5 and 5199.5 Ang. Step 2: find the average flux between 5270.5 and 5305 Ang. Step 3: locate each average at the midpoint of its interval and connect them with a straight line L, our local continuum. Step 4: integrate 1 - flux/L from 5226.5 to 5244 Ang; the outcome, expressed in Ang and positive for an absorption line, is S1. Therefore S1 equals -3.0 Ang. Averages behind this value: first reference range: 17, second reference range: 28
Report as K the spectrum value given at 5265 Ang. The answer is 21.12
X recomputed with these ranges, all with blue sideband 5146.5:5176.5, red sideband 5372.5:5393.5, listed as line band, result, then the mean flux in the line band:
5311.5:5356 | 1.02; 26.7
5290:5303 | -1.64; 28.2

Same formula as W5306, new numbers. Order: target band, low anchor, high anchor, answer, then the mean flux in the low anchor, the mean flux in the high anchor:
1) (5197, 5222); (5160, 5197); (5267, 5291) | -0.10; 16.7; 25.8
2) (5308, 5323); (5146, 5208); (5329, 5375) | -0.16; 17.4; 27.6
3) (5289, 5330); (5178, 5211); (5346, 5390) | -0.10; 17.3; 29.2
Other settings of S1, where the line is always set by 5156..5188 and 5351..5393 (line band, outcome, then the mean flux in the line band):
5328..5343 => 1.1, 25.3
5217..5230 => -3.3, 24.5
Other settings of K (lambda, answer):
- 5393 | 28.39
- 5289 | 31.35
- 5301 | 27.83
